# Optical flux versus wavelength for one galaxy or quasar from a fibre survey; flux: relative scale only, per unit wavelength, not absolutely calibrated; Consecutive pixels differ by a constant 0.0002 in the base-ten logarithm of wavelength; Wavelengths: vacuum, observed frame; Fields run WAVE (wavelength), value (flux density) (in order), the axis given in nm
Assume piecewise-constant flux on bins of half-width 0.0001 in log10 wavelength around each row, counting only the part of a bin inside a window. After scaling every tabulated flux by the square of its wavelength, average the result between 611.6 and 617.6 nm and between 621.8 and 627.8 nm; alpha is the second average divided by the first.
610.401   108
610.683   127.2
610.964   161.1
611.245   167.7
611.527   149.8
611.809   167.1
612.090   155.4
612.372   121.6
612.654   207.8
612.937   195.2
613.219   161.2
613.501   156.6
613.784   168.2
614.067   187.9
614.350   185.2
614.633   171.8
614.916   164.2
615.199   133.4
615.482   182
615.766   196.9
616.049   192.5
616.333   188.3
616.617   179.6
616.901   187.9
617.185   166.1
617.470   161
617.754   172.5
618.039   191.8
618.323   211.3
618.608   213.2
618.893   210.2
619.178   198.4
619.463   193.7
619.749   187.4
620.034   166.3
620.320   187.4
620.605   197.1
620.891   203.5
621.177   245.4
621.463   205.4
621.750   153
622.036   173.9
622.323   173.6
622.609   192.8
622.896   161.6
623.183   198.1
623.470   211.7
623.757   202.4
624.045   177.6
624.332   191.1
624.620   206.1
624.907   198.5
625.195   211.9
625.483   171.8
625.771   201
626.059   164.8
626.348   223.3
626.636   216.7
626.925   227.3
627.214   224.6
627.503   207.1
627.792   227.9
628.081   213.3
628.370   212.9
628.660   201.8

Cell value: 1.18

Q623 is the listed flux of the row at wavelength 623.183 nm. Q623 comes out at 198.1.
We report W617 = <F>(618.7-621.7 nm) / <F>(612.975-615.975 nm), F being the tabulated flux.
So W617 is 1.15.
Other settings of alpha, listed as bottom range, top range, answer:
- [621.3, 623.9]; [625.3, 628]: 1.13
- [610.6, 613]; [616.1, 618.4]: 1.15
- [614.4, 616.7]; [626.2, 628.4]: 1.29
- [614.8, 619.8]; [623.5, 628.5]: 1.14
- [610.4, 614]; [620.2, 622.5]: 1.24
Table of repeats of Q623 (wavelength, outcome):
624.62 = 206.1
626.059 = 164.8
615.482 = 182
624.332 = 191.1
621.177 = 245.4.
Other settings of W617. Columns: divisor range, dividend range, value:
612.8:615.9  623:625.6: 1.14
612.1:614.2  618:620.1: 1.16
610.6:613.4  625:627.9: 1.28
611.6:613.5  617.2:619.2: 1.15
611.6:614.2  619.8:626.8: 1.15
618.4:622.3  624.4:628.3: 1.06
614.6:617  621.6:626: 1.06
